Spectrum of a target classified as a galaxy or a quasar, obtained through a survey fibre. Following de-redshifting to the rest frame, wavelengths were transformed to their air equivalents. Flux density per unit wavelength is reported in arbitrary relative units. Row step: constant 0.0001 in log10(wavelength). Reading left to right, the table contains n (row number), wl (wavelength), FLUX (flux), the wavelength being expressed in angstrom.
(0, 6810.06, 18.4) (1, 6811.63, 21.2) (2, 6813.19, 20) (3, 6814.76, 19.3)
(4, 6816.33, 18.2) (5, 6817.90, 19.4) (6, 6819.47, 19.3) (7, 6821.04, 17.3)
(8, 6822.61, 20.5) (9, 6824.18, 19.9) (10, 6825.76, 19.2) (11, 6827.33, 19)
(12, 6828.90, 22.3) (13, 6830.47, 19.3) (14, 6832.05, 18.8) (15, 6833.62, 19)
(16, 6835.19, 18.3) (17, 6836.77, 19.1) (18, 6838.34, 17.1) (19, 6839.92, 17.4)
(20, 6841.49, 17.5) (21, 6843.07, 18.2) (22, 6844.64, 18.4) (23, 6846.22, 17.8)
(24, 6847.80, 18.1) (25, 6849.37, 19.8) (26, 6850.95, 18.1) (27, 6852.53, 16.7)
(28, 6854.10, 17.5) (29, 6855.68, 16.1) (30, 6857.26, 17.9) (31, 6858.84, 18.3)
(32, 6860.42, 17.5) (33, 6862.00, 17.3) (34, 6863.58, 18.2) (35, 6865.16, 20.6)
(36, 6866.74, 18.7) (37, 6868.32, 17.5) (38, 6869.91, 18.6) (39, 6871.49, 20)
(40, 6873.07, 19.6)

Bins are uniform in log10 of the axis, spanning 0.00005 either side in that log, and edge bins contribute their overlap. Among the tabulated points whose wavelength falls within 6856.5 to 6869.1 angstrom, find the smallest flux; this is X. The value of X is 17.3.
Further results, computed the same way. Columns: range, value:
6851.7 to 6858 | 16.1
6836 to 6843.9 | 17.1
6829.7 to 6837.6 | 18.3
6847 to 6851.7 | 18.1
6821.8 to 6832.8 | 18.8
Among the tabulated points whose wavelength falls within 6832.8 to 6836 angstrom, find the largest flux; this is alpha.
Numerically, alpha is 19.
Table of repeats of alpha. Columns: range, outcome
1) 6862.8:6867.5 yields 20.6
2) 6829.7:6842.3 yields 19.3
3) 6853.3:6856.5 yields 17.5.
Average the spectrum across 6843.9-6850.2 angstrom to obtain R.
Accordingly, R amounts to 18.5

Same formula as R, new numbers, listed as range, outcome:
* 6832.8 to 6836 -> 18.7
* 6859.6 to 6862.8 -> 17.4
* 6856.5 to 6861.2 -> 17.9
